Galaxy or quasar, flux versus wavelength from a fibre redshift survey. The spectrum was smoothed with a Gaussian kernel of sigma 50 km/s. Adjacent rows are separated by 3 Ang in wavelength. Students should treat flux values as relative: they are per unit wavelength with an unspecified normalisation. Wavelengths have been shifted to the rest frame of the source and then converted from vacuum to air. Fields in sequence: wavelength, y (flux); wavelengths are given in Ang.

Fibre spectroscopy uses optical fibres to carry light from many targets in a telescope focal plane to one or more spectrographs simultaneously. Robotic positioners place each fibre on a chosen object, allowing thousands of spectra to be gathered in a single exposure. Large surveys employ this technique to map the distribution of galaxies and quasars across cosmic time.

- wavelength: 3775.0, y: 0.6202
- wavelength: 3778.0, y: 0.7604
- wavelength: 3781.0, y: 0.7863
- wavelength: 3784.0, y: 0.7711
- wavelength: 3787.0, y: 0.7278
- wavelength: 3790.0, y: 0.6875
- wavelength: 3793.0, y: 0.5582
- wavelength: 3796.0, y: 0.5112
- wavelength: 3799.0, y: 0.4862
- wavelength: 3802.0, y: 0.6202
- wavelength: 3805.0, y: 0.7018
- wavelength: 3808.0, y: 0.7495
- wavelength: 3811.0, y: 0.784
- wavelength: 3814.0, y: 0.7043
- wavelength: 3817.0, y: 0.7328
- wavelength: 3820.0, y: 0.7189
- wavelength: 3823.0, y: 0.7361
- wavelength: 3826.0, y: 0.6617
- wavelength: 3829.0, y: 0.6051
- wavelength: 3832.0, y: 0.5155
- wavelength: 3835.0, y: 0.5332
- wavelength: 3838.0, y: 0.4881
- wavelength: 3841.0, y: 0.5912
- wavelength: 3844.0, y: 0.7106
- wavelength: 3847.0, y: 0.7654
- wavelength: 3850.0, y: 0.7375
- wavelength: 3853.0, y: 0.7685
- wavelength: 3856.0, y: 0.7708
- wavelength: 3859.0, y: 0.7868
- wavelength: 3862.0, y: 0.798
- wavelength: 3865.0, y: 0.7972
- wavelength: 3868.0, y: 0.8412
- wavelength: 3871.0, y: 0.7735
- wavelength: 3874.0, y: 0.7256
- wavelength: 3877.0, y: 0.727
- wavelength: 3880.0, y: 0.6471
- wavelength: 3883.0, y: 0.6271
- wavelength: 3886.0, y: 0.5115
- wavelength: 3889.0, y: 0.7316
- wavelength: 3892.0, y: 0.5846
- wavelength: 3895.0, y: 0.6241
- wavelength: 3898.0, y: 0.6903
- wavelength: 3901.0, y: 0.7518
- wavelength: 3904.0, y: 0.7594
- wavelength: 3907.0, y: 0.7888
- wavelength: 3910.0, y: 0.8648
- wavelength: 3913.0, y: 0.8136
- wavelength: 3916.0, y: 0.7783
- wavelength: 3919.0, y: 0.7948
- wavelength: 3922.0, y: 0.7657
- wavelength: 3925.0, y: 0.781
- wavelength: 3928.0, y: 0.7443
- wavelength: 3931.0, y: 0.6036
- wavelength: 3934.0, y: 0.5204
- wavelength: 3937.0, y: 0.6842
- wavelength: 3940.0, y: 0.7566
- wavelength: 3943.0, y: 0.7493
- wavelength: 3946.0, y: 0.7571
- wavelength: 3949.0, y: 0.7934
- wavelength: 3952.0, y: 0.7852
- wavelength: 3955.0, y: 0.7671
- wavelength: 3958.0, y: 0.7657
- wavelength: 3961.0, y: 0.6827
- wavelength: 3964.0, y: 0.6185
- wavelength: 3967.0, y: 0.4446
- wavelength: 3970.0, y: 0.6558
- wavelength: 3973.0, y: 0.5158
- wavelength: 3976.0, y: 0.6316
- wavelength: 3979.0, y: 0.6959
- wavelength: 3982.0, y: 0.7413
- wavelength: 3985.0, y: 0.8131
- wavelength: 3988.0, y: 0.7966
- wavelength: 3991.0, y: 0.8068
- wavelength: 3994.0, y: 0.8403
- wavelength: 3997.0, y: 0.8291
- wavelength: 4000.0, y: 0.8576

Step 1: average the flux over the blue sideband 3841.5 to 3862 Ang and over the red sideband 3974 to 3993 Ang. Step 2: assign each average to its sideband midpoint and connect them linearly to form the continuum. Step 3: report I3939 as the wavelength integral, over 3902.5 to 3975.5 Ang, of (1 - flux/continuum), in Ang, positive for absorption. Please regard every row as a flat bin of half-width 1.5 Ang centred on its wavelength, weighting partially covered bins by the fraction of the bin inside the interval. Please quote 3.1 Ang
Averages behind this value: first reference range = 0.752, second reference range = 0.744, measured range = 0.715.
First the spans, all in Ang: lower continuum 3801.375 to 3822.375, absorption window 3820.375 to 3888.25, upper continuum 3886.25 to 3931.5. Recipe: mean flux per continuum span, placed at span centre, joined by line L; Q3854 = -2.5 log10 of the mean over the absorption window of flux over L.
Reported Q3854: 0.06 mag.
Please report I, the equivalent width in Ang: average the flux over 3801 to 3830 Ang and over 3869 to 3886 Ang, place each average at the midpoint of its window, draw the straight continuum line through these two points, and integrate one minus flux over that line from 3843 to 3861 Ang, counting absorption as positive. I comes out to -1.7 Ang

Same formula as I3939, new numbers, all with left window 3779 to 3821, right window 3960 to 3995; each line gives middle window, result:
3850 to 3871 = -3.24 Ang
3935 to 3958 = -2.26 Ang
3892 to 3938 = -2.89 Ang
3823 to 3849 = 2.43 Ang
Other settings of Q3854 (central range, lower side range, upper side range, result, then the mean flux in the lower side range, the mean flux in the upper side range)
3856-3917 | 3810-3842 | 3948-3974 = -0.12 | 0.641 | 0.67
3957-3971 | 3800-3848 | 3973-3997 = 0.18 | 0.661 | 0.75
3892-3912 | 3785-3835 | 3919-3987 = -0.08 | 0.654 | 0.697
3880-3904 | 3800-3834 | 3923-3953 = 0.08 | 0.679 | 0.717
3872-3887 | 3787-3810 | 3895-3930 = 0.11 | 0.627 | 0.767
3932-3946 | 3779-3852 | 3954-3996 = 0.01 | 0.663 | 0.699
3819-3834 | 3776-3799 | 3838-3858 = 0.09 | 0.672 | 0.708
